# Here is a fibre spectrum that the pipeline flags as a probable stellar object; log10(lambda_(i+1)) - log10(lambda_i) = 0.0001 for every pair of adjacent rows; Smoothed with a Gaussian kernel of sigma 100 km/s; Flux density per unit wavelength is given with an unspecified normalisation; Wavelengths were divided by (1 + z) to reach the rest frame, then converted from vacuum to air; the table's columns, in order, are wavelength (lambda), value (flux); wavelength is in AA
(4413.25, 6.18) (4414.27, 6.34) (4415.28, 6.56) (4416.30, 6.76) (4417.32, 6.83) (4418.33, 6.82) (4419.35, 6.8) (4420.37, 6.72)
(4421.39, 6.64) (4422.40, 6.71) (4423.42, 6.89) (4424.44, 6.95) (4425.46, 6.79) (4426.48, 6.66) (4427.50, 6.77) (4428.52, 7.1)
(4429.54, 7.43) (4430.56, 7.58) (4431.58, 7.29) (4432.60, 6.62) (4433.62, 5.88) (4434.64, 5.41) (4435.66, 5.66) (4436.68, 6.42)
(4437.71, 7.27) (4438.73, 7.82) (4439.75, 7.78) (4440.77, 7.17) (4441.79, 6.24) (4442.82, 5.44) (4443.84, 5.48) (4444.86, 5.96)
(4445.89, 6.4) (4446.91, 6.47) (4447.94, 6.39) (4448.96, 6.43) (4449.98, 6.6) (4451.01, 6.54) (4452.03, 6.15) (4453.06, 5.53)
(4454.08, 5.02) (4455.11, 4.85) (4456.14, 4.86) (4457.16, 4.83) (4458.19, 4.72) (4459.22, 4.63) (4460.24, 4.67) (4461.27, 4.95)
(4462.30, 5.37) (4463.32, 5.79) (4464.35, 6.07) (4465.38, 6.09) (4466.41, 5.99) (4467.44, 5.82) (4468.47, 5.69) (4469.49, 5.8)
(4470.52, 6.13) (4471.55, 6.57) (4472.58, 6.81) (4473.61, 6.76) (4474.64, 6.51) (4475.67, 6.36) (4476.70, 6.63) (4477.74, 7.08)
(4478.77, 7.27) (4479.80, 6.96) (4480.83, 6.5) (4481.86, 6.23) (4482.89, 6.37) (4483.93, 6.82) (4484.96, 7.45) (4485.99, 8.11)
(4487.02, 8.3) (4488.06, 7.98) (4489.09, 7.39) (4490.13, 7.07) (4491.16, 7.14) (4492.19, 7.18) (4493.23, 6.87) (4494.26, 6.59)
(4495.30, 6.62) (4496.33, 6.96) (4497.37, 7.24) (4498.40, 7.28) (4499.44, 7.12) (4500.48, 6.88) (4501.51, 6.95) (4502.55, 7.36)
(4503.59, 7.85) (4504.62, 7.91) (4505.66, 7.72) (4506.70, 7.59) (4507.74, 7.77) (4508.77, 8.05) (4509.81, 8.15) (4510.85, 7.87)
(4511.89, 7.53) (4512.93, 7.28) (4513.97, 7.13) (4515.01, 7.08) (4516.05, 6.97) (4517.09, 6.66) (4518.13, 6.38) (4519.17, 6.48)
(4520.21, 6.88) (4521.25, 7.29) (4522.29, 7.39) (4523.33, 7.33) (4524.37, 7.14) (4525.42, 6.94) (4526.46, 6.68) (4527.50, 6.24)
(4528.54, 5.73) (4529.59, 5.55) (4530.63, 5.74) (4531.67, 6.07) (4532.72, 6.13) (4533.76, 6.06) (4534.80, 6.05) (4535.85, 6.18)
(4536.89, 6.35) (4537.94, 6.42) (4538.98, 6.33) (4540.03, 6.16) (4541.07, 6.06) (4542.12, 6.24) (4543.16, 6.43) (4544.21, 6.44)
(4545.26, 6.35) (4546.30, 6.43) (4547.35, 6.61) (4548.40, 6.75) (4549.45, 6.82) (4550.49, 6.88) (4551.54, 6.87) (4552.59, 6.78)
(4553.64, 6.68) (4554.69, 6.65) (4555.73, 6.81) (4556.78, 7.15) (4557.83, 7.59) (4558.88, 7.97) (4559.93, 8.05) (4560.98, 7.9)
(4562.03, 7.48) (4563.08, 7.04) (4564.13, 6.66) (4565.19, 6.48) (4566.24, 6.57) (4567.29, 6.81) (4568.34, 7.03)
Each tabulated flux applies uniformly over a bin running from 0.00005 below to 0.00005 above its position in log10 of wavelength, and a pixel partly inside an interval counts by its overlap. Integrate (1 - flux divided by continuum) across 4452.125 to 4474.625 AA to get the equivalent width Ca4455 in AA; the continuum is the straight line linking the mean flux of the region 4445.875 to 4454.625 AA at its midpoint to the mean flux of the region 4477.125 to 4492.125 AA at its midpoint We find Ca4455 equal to 3.3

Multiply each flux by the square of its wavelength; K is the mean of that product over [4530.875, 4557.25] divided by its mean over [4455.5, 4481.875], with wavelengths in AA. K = 1.12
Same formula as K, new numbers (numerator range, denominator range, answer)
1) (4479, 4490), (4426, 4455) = 1.14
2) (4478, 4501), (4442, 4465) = 1.29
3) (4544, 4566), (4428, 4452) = 1.12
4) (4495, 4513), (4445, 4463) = 1.37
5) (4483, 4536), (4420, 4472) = 1.17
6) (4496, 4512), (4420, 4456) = 1.20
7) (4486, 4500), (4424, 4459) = 1.18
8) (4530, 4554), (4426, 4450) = 1.01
